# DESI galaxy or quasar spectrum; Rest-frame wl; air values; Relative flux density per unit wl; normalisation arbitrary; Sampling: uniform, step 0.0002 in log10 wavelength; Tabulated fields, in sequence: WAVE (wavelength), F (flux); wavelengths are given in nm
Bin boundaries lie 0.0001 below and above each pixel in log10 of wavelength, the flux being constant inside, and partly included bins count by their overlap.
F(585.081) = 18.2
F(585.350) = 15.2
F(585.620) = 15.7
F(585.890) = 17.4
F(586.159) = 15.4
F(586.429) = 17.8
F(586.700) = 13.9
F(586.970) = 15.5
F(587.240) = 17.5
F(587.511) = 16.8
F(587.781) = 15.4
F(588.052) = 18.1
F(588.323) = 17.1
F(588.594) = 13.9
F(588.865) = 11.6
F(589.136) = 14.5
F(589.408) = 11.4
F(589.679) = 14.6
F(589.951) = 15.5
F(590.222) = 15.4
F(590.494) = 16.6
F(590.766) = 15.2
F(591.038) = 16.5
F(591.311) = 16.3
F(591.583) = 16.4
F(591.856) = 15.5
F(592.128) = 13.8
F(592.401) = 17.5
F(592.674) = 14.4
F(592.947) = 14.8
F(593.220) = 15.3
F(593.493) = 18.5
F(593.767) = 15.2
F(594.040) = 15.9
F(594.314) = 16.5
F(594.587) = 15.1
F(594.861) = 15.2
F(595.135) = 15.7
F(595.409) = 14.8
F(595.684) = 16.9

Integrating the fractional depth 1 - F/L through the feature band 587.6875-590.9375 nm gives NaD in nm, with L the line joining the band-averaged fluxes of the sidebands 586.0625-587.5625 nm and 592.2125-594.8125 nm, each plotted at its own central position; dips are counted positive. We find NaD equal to 0.22 nm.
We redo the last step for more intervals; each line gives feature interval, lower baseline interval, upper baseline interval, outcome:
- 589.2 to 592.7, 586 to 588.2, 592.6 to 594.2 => 0.14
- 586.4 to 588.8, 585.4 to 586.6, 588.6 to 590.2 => -0.14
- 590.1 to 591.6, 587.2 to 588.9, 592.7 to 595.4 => -0.02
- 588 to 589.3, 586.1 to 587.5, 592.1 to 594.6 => 0.10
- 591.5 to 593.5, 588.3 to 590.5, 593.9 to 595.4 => -0.07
